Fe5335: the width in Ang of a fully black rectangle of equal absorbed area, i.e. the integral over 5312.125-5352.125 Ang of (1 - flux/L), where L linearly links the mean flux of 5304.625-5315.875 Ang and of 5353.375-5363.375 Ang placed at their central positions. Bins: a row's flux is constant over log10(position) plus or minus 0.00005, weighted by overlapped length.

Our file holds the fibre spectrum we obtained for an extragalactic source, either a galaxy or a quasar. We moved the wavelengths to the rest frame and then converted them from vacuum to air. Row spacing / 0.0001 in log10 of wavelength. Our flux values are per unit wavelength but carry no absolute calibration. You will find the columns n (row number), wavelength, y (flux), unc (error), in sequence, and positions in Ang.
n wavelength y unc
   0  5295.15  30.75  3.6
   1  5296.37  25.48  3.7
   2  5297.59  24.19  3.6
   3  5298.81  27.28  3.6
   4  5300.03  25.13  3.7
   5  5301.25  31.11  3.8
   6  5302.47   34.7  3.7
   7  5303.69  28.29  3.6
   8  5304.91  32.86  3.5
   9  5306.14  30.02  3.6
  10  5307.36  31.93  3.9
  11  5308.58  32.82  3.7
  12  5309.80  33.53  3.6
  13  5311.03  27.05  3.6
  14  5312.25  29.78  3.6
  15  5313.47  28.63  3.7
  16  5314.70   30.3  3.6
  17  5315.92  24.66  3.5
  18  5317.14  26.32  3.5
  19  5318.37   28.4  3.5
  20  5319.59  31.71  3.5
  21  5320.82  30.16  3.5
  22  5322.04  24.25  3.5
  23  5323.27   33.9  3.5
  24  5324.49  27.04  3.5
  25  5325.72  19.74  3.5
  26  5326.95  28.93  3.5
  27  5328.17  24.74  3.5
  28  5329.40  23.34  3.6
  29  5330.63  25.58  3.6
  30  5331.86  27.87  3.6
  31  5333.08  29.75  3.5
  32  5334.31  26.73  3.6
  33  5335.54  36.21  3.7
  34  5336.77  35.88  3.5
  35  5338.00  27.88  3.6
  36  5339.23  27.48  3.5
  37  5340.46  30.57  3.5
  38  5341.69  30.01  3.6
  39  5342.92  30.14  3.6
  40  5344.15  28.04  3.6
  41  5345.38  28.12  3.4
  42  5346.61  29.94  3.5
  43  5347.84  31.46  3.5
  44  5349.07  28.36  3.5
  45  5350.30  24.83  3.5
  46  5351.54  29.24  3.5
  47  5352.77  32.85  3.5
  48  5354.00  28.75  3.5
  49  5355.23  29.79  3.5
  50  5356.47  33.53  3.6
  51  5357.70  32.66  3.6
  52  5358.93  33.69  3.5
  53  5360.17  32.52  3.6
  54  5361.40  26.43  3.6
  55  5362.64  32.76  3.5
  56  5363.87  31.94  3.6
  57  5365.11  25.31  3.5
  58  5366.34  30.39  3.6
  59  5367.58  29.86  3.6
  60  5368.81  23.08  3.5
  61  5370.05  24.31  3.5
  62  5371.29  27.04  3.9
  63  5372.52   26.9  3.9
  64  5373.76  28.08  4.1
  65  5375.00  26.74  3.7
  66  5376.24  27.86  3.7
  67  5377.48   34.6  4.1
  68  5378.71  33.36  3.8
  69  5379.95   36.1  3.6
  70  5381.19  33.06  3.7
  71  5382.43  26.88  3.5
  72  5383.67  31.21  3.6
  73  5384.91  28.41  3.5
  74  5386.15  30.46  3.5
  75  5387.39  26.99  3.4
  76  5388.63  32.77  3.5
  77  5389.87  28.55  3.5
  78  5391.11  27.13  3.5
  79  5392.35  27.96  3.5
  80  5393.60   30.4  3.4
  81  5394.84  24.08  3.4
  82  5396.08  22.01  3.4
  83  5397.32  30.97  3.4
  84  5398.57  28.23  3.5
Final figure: 3.03 Ang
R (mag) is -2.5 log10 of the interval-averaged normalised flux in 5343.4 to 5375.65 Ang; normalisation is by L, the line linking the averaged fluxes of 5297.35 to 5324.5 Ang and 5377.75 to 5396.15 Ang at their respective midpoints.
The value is 0.02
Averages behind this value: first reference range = 29.4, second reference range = 29.6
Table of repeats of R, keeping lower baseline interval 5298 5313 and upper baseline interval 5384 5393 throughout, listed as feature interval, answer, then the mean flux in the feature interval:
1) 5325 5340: 0.07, 27.9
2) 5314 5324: 0.05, 28.7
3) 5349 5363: -0.04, 30.5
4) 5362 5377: 0.05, 27.9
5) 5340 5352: 0.02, 29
